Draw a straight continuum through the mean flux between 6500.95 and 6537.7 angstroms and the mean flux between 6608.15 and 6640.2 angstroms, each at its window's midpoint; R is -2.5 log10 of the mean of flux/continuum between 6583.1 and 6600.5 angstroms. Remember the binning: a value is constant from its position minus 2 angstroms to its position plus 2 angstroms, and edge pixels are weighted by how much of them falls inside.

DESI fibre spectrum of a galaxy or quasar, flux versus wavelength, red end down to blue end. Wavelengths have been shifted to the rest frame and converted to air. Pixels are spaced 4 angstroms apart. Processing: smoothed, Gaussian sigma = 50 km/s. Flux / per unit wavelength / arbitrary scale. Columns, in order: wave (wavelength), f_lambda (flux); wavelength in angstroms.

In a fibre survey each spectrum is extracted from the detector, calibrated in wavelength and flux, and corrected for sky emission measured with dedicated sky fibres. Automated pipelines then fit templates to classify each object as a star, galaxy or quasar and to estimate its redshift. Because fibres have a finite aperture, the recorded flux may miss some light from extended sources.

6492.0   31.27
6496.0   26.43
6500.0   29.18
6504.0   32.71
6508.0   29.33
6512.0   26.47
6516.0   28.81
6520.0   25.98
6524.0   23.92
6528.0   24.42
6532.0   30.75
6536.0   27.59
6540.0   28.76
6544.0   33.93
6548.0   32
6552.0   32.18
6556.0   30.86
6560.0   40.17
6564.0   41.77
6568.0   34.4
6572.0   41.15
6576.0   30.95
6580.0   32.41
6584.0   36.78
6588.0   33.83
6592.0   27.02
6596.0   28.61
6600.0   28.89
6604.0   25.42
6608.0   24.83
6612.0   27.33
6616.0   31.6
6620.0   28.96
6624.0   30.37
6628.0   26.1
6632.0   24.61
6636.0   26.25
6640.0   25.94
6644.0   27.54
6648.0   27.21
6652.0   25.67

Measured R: -0.12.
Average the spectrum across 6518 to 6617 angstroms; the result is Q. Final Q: 31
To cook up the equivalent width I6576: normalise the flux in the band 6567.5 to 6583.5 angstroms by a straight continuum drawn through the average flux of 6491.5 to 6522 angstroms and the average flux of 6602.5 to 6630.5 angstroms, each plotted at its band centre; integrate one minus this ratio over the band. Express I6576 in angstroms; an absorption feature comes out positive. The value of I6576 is -3.9 angstroms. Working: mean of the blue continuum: 28.6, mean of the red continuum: 27.8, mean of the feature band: 35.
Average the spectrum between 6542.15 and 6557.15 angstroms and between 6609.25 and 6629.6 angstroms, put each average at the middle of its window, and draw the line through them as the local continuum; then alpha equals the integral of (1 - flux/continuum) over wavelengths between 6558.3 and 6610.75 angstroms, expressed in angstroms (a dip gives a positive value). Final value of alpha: -3.5 angstroms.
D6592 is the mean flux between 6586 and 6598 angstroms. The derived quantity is 29.8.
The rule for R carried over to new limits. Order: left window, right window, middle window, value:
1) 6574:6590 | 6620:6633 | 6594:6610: 0.15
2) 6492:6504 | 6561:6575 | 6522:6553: 0.19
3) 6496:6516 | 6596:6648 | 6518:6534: 0.10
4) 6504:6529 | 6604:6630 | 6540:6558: -0.17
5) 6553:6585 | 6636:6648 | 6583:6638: 0.08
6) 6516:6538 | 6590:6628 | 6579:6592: -0.20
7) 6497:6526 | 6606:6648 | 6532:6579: -0.21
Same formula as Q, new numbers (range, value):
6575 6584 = 32.9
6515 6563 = 30.2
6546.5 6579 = 35.4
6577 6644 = 28.7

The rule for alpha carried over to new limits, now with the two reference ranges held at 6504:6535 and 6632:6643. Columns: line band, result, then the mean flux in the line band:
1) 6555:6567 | -4.88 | 37.9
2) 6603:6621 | -0.96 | 27.7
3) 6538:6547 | -1.41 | 31.4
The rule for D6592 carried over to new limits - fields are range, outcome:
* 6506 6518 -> 28.2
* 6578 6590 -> 34.3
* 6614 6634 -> 28.3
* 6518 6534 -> 26.3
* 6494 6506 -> 29.4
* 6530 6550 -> 30.6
